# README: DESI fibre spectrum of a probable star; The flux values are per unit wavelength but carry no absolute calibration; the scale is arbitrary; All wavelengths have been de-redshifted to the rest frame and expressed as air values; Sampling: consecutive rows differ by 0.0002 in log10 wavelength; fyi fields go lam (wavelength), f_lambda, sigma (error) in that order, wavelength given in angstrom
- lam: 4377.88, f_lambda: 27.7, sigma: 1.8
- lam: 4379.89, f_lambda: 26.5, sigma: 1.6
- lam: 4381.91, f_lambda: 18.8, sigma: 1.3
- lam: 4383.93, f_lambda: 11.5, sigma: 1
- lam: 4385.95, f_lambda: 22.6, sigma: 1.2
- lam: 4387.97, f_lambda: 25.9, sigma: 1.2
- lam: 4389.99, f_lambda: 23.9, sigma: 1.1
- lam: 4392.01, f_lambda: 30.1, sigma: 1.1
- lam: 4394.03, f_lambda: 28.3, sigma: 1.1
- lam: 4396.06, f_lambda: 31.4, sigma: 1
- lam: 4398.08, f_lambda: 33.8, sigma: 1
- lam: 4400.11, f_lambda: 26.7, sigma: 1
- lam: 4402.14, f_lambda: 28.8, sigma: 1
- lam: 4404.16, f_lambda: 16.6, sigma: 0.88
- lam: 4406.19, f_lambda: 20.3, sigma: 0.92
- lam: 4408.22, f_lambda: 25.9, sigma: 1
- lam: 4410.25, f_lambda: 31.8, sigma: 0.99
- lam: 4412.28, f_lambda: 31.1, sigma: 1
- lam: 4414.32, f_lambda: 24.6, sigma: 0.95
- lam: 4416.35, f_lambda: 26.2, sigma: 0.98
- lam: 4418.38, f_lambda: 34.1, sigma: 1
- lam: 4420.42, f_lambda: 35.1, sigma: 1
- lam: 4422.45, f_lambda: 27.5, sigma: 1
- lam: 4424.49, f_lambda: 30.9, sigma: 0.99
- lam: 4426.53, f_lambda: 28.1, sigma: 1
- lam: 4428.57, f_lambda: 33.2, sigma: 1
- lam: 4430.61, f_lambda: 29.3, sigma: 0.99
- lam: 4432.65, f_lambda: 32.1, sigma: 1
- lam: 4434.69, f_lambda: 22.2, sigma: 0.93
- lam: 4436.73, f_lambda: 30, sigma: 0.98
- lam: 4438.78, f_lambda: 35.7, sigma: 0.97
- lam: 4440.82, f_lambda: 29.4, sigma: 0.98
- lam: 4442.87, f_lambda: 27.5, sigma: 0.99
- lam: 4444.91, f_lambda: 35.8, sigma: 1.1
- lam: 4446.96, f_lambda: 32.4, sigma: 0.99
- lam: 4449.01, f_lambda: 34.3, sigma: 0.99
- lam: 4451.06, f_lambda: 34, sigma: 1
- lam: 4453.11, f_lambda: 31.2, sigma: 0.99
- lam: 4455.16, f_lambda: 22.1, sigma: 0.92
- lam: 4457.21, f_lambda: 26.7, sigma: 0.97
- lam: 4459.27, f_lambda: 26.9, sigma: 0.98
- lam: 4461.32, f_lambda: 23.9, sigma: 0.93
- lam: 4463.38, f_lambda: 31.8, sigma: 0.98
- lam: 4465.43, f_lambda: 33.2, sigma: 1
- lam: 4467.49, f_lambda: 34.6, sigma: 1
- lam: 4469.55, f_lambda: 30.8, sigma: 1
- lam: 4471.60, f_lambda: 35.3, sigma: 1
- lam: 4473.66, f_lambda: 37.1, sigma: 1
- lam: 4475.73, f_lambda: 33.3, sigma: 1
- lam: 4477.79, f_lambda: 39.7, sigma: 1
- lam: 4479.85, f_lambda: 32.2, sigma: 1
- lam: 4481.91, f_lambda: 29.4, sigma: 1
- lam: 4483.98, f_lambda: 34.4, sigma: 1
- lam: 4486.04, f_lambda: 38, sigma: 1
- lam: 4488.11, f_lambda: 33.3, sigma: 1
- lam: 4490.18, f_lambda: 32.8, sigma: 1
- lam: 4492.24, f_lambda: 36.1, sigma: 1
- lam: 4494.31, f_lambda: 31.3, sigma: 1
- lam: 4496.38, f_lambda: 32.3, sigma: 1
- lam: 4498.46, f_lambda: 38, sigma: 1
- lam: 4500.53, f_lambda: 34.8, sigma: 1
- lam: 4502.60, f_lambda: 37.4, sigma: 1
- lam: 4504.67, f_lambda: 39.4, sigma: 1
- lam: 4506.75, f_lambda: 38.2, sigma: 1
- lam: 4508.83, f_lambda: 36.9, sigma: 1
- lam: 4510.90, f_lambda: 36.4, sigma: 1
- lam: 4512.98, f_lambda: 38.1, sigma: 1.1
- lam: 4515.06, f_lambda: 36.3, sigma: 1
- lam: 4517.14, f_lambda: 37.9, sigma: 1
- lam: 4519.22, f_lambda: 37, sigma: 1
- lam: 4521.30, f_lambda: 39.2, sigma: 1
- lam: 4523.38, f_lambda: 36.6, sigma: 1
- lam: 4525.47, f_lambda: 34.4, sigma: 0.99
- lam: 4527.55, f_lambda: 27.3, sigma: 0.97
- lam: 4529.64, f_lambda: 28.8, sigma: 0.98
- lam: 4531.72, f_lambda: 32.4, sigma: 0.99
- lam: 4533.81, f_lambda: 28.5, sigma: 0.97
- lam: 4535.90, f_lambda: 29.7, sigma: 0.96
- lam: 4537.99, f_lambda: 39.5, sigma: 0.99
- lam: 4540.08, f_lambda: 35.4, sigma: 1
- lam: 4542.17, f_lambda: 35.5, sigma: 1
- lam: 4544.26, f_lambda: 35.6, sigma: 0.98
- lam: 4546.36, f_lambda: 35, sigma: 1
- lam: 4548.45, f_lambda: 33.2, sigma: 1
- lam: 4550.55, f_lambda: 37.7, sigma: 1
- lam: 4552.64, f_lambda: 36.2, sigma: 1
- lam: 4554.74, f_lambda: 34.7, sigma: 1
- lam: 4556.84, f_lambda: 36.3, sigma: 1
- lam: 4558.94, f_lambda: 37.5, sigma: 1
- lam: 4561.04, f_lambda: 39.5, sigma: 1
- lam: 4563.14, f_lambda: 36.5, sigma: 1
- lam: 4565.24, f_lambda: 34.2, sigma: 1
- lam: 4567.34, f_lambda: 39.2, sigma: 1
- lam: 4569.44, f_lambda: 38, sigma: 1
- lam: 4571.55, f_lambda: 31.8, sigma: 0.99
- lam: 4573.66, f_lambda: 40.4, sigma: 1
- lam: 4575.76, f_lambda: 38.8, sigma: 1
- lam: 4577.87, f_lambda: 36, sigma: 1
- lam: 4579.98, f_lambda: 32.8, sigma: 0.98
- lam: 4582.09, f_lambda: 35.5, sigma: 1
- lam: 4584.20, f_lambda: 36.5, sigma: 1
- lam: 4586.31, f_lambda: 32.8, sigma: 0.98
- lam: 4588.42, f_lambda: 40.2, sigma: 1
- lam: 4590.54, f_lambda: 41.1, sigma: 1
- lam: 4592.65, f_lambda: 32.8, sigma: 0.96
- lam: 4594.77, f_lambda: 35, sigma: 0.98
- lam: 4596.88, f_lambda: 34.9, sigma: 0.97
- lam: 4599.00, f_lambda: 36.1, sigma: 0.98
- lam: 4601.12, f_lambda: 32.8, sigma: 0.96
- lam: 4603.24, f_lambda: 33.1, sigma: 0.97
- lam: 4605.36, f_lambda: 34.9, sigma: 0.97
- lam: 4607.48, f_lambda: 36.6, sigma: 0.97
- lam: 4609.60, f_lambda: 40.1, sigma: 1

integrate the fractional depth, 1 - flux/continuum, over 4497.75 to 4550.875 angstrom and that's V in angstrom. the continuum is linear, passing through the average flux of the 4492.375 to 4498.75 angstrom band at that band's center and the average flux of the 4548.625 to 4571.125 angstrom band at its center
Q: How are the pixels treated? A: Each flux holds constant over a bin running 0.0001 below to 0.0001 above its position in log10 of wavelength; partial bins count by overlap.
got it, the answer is -0.5 angstrom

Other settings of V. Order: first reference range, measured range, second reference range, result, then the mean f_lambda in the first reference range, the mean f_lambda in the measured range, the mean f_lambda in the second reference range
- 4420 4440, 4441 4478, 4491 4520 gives 1.37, 30.3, 31.5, 36.4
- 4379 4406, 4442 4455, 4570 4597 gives -1.73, 24.8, 31.9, 36.1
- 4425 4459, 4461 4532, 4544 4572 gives -3.58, 30.2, 34.7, 36.2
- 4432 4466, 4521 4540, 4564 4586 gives 0.65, 29.9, 32.8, 36.2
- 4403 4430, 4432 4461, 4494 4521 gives 1.00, 28.1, 29.8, 36.7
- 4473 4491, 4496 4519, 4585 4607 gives -1.58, 34.4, 37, 35.4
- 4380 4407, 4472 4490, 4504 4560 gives -1.87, 24.6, 34.6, 35.3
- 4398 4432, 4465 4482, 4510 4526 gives -0.48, 28.4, 34.2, 37.1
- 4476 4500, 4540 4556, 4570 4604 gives -0.12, 34.3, 35.4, 35.7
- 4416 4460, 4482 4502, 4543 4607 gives -1.13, 30.3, 34.4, 36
